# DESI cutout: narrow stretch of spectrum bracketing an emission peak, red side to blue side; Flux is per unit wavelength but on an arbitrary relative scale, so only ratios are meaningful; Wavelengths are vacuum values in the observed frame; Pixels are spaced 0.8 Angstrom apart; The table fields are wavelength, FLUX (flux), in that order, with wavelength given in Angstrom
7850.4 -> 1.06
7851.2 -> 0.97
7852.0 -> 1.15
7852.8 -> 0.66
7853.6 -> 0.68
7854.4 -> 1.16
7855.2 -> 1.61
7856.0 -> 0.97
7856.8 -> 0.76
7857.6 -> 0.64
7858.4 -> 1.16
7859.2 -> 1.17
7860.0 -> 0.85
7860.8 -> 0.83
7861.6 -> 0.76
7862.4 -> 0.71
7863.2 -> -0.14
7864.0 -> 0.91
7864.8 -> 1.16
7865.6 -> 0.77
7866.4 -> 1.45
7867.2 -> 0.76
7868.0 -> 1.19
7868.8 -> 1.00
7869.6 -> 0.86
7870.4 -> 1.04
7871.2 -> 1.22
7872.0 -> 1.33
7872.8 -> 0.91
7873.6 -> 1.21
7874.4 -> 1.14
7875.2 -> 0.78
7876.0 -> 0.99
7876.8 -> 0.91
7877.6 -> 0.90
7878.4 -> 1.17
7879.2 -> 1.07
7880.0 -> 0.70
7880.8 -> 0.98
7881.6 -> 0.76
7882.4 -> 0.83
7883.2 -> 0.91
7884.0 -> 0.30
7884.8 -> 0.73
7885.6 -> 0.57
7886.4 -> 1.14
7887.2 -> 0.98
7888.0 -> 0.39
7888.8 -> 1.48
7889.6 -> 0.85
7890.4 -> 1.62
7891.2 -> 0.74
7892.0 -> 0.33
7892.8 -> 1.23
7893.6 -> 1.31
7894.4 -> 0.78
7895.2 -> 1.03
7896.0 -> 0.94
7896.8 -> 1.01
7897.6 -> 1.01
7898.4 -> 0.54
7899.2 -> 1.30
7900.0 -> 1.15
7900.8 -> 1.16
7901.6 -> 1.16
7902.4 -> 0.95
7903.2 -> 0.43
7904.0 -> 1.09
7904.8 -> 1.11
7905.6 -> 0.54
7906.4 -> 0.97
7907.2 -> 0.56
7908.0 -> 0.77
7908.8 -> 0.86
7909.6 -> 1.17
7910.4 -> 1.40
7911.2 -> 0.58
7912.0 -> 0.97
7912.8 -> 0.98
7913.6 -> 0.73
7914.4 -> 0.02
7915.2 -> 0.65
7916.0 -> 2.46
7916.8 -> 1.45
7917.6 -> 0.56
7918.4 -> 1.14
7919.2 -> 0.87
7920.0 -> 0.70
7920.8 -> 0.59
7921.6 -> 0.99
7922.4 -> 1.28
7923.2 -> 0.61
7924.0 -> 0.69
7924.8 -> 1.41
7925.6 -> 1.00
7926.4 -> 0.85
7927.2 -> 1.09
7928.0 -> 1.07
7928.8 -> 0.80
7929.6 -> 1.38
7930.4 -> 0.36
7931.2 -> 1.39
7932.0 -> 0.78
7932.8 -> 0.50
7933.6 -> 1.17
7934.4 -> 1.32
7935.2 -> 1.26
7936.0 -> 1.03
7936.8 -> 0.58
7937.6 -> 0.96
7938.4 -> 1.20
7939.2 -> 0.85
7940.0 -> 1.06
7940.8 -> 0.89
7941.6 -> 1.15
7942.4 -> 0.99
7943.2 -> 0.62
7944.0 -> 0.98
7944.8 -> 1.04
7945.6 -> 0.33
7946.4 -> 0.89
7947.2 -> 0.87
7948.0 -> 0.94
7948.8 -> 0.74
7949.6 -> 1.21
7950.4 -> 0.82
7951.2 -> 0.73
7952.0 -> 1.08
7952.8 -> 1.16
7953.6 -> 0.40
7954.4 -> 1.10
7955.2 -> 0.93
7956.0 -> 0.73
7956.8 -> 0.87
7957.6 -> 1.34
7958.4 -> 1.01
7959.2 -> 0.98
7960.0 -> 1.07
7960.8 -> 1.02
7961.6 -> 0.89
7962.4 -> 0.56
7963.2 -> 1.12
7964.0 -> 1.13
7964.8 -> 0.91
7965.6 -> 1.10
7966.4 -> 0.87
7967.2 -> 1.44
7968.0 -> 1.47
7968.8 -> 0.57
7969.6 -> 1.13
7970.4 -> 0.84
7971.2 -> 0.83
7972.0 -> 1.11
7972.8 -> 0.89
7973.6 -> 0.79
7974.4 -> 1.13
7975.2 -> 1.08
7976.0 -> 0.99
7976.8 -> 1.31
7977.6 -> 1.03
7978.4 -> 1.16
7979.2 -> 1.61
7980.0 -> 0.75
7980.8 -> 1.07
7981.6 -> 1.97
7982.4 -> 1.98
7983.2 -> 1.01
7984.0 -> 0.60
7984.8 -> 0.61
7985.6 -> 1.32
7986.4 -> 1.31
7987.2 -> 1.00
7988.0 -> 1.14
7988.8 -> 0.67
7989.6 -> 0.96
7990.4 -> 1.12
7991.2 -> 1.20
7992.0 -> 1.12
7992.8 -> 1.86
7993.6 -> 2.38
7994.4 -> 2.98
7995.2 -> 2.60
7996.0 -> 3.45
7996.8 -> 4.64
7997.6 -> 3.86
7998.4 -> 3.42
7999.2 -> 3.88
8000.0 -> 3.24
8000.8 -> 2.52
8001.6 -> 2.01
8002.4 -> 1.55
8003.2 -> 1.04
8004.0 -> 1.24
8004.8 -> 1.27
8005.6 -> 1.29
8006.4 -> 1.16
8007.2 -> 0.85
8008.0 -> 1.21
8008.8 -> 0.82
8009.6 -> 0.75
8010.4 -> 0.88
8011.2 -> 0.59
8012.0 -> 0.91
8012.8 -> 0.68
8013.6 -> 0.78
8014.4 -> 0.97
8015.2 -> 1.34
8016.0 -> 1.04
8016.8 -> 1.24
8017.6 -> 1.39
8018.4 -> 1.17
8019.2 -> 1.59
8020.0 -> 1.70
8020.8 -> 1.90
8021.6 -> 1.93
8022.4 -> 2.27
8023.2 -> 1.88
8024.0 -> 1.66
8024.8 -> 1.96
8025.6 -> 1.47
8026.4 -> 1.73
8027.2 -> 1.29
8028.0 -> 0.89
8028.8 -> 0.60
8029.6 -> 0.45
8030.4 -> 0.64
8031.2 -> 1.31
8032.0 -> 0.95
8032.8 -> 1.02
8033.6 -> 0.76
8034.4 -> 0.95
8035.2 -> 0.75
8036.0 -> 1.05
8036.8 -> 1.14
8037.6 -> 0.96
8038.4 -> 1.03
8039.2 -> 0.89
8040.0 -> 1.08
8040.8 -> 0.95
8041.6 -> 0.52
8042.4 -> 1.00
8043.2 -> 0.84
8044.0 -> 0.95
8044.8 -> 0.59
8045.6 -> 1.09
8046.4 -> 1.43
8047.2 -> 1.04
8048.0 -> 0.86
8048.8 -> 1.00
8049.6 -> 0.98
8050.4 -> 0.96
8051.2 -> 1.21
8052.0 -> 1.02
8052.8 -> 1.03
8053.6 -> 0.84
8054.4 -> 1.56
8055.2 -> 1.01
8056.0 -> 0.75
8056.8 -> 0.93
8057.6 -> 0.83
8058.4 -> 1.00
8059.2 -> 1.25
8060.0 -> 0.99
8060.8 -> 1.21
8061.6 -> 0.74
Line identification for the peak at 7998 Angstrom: H-alpha 6563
